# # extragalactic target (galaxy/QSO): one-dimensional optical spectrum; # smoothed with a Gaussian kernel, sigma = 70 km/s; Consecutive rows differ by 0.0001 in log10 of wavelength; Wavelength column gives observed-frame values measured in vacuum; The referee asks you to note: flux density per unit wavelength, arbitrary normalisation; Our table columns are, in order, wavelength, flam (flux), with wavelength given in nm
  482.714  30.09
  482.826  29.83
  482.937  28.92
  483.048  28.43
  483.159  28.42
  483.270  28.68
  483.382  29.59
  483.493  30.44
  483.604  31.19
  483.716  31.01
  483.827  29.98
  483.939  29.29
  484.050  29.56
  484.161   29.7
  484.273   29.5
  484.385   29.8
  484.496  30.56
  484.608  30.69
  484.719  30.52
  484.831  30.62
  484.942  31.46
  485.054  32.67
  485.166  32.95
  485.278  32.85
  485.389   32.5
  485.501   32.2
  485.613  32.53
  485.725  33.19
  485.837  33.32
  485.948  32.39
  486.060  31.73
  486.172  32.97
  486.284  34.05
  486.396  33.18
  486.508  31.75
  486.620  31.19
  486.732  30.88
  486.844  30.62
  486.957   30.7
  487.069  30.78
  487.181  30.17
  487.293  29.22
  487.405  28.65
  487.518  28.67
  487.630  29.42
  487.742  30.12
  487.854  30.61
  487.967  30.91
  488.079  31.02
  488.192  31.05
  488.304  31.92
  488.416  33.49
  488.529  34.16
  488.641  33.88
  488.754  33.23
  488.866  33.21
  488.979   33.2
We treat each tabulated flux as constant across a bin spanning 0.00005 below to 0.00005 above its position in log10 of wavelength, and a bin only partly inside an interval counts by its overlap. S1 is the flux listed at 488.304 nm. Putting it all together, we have 31.92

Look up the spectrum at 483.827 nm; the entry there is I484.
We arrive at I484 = 29.98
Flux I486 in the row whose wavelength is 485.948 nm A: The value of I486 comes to 32.39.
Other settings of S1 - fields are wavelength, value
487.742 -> 30.12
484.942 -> 31.46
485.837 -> 33.32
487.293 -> 29.22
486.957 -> 30.7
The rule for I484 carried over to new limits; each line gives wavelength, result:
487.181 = 30.17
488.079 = 31.02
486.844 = 30.62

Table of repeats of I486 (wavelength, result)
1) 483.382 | 29.59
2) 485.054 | 32.67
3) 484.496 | 30.56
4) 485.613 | 32.53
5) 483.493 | 30.44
